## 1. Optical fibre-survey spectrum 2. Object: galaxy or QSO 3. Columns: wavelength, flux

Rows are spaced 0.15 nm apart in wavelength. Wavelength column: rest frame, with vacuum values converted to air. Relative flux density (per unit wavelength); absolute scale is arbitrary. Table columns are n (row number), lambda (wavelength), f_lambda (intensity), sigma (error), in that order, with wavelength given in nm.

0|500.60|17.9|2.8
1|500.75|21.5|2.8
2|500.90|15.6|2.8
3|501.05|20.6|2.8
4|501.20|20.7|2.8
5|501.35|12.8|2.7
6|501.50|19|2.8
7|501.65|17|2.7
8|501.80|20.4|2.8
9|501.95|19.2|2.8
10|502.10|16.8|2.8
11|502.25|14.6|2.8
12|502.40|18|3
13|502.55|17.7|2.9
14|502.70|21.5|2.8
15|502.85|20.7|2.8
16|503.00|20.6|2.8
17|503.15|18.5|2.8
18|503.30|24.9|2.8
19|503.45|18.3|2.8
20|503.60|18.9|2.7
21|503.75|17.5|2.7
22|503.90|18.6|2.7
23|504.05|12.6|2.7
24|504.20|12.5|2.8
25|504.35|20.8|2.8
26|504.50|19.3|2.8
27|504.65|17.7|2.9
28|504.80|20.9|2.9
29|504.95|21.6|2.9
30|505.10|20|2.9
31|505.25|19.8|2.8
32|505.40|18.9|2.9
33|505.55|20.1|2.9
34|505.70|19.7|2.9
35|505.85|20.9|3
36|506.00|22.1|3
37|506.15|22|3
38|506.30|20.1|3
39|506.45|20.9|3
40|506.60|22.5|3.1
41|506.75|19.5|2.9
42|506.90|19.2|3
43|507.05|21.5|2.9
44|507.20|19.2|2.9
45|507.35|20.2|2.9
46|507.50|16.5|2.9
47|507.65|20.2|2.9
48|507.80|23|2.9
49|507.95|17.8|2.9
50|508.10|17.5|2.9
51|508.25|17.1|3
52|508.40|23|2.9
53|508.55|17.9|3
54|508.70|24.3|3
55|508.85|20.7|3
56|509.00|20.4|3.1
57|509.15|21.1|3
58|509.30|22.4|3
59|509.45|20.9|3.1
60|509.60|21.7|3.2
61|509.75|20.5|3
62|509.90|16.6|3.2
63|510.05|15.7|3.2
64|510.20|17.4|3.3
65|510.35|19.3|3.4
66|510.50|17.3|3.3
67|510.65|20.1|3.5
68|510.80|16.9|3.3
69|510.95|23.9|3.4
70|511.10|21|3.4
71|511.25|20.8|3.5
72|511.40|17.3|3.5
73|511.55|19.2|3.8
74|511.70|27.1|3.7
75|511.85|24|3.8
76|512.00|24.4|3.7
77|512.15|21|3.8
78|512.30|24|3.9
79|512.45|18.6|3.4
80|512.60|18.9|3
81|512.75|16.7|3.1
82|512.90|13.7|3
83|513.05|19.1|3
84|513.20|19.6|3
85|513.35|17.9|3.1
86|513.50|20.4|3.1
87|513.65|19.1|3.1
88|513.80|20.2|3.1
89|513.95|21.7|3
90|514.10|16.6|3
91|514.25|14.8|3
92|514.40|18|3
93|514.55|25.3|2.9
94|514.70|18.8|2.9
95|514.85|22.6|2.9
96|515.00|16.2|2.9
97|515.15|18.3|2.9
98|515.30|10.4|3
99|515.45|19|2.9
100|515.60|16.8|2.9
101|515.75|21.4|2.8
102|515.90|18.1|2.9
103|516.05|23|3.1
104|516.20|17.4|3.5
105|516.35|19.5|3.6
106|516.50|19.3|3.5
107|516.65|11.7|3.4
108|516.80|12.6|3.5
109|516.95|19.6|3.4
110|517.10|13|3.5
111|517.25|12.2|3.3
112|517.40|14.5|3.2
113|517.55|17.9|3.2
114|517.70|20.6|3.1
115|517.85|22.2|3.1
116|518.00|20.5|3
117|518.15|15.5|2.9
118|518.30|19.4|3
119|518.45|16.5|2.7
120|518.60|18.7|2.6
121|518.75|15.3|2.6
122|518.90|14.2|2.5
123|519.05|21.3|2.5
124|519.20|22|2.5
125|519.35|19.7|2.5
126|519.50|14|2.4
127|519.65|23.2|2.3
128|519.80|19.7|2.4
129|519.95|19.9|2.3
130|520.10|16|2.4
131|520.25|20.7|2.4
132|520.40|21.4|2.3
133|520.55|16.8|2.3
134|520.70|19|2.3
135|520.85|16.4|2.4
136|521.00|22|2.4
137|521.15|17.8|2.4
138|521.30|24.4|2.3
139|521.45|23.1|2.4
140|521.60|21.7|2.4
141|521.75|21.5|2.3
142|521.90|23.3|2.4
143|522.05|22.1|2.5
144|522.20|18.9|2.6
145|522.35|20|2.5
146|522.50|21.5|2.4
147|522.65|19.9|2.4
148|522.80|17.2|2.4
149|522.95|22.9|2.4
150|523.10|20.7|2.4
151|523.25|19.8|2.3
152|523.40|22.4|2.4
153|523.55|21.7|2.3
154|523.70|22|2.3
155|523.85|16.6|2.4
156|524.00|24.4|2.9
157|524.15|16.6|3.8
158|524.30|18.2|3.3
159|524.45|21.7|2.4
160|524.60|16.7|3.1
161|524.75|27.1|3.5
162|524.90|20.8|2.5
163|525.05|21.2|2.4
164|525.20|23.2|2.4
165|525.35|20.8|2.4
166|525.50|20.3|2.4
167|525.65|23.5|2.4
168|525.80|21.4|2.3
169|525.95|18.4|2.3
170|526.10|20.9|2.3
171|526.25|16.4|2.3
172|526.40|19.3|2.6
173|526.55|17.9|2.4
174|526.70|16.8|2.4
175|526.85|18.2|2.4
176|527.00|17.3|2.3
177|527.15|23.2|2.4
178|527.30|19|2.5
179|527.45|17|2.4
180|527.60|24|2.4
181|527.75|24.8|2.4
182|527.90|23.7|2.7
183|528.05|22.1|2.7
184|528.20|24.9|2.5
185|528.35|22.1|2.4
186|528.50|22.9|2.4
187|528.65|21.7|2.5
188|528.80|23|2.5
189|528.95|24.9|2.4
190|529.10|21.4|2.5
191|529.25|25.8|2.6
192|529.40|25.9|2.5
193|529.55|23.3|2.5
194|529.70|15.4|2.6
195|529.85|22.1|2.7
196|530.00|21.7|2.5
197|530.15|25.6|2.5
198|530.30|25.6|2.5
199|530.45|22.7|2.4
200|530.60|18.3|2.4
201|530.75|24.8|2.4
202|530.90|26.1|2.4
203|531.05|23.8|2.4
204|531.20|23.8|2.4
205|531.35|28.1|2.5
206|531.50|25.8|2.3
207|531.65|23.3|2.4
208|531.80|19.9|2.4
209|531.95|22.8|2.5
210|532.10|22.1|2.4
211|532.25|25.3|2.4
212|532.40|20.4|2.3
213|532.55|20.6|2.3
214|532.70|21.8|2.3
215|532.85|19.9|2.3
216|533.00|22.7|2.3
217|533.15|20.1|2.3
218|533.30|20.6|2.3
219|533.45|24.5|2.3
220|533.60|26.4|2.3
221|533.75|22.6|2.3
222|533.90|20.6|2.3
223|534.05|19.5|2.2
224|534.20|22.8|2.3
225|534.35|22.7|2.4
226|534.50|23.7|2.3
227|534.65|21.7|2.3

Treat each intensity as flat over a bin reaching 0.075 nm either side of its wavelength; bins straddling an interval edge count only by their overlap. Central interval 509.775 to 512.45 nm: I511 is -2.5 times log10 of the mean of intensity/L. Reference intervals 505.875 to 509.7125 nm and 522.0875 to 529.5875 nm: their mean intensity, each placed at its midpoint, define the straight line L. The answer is 0.01 mag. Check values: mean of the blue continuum 20.5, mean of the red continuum 21.1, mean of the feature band 20.3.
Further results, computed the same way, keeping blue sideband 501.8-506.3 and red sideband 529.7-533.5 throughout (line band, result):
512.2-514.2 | 0.08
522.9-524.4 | 0.06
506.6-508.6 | 0.00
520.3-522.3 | 0.04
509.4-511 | 0.05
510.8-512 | -0.08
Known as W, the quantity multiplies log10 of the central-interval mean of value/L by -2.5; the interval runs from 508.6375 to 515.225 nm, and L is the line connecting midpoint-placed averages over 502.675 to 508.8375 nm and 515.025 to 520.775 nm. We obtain -0.06 mag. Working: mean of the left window 19.7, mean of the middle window 19.9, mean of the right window 17.9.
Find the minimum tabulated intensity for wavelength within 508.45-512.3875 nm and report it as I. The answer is 15.7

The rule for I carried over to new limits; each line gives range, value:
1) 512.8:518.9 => 10.4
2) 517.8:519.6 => 14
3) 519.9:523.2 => 16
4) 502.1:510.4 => 12.5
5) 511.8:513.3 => 13.7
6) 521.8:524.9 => 16.6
